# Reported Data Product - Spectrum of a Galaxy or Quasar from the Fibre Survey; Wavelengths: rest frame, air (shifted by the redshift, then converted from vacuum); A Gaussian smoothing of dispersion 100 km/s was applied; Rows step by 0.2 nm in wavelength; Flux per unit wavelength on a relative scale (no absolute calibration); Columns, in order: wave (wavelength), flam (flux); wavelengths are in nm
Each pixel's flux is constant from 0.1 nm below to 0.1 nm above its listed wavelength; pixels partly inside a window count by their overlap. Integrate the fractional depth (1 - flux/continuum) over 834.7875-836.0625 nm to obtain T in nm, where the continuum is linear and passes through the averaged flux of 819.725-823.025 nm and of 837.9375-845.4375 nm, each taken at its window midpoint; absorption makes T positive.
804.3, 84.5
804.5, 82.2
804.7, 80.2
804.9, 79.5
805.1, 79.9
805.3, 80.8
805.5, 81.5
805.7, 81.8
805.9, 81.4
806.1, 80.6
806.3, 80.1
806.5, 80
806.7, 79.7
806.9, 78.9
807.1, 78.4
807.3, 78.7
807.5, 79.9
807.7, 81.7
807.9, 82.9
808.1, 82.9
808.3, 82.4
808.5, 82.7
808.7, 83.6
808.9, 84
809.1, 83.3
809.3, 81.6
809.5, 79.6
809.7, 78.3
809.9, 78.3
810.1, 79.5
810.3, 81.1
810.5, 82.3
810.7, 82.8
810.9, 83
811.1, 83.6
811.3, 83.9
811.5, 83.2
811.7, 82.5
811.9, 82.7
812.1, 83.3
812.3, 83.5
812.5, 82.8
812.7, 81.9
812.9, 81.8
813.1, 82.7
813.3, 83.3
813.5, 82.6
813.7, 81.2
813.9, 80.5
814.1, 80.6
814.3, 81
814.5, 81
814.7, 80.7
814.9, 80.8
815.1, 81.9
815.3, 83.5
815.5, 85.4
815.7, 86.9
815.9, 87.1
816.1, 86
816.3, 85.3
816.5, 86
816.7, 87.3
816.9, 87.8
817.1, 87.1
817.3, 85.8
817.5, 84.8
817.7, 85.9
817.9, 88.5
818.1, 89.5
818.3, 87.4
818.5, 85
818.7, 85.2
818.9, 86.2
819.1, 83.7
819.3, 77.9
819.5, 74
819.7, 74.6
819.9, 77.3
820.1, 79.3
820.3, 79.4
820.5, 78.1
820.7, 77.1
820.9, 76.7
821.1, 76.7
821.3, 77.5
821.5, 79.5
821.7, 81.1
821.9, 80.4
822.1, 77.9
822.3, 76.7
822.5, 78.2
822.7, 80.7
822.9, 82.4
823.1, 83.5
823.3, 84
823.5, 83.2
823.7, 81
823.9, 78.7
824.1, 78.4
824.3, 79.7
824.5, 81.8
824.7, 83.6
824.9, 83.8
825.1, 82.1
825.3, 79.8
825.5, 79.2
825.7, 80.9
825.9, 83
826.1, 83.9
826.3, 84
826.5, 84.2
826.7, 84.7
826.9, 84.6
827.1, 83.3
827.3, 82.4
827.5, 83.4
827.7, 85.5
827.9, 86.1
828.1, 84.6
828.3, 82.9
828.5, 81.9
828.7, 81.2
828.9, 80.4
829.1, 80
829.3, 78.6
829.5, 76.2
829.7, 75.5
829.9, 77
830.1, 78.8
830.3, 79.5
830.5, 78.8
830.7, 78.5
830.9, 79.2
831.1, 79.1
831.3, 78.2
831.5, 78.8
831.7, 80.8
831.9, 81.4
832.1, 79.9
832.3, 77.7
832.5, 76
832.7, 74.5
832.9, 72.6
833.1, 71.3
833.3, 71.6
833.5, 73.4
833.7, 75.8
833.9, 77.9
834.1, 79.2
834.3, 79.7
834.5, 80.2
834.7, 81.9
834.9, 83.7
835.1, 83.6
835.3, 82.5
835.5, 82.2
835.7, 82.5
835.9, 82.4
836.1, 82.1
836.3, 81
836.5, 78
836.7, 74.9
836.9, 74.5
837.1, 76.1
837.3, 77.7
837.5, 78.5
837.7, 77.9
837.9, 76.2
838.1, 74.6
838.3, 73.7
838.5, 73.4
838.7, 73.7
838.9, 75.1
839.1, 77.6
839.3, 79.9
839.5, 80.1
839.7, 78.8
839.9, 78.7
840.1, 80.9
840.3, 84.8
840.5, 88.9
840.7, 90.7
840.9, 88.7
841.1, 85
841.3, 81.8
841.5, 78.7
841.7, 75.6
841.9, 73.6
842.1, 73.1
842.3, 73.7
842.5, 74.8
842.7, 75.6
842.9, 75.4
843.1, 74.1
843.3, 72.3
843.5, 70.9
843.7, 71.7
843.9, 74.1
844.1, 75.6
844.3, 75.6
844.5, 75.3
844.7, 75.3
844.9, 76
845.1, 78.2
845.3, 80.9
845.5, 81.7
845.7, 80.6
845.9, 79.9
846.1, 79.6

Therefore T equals -0.08 nm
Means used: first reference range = 78.6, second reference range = 77.5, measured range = 82.8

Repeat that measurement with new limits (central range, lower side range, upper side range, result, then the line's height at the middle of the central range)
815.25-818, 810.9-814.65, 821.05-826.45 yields -0.15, 81.8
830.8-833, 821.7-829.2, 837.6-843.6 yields 0.06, 80.2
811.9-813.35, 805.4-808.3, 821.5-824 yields -0.04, 80.6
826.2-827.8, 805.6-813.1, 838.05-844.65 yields -0.09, 79.3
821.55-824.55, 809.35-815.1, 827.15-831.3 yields 0.02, 80.9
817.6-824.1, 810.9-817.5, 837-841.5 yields 0.13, 82.5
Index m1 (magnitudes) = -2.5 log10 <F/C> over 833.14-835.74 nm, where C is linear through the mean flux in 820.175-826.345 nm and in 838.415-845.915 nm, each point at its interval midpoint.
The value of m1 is -0.01 mag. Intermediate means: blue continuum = 80.4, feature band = 79.3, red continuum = 77.9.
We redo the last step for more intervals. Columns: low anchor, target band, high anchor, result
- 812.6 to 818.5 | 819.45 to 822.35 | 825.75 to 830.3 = 0.07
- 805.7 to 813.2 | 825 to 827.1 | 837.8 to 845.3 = -0.04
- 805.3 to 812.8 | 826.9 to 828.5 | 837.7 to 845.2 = -0.06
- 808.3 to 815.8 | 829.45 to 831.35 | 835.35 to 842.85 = 0.02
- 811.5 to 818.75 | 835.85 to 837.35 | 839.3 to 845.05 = 0.01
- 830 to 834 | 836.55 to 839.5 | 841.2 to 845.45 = 0.00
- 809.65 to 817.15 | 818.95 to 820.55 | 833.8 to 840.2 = 0.05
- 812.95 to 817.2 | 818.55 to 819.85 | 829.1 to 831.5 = 0.03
